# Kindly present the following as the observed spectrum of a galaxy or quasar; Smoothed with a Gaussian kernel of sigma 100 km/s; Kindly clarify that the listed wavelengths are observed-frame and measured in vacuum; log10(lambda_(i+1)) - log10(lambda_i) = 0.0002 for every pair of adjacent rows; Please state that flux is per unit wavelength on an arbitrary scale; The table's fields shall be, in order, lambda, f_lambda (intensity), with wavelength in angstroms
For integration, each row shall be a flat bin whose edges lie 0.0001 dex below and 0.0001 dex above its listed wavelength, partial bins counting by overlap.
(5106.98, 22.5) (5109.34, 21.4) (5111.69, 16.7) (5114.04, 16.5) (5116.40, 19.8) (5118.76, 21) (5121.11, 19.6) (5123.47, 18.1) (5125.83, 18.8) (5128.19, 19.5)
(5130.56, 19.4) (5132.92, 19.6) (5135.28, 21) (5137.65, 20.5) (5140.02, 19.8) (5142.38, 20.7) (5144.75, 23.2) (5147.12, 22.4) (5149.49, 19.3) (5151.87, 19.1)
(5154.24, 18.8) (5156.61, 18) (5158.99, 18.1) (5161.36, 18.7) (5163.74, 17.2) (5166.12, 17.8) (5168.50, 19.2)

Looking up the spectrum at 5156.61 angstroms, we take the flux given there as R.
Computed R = 18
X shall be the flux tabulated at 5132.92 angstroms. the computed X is 19.6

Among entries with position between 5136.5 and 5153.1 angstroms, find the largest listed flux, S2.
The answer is 23.2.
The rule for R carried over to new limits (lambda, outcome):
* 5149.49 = 19.3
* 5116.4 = 19.8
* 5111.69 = 16.7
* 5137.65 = 20.5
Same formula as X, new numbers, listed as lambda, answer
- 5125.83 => 18.8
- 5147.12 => 22.4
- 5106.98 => 22.5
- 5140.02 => 19.8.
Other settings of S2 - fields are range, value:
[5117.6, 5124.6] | 21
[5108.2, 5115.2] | 21.4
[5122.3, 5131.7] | 19.5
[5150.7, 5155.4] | 19.1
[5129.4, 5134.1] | 19.6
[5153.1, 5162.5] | 18.8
